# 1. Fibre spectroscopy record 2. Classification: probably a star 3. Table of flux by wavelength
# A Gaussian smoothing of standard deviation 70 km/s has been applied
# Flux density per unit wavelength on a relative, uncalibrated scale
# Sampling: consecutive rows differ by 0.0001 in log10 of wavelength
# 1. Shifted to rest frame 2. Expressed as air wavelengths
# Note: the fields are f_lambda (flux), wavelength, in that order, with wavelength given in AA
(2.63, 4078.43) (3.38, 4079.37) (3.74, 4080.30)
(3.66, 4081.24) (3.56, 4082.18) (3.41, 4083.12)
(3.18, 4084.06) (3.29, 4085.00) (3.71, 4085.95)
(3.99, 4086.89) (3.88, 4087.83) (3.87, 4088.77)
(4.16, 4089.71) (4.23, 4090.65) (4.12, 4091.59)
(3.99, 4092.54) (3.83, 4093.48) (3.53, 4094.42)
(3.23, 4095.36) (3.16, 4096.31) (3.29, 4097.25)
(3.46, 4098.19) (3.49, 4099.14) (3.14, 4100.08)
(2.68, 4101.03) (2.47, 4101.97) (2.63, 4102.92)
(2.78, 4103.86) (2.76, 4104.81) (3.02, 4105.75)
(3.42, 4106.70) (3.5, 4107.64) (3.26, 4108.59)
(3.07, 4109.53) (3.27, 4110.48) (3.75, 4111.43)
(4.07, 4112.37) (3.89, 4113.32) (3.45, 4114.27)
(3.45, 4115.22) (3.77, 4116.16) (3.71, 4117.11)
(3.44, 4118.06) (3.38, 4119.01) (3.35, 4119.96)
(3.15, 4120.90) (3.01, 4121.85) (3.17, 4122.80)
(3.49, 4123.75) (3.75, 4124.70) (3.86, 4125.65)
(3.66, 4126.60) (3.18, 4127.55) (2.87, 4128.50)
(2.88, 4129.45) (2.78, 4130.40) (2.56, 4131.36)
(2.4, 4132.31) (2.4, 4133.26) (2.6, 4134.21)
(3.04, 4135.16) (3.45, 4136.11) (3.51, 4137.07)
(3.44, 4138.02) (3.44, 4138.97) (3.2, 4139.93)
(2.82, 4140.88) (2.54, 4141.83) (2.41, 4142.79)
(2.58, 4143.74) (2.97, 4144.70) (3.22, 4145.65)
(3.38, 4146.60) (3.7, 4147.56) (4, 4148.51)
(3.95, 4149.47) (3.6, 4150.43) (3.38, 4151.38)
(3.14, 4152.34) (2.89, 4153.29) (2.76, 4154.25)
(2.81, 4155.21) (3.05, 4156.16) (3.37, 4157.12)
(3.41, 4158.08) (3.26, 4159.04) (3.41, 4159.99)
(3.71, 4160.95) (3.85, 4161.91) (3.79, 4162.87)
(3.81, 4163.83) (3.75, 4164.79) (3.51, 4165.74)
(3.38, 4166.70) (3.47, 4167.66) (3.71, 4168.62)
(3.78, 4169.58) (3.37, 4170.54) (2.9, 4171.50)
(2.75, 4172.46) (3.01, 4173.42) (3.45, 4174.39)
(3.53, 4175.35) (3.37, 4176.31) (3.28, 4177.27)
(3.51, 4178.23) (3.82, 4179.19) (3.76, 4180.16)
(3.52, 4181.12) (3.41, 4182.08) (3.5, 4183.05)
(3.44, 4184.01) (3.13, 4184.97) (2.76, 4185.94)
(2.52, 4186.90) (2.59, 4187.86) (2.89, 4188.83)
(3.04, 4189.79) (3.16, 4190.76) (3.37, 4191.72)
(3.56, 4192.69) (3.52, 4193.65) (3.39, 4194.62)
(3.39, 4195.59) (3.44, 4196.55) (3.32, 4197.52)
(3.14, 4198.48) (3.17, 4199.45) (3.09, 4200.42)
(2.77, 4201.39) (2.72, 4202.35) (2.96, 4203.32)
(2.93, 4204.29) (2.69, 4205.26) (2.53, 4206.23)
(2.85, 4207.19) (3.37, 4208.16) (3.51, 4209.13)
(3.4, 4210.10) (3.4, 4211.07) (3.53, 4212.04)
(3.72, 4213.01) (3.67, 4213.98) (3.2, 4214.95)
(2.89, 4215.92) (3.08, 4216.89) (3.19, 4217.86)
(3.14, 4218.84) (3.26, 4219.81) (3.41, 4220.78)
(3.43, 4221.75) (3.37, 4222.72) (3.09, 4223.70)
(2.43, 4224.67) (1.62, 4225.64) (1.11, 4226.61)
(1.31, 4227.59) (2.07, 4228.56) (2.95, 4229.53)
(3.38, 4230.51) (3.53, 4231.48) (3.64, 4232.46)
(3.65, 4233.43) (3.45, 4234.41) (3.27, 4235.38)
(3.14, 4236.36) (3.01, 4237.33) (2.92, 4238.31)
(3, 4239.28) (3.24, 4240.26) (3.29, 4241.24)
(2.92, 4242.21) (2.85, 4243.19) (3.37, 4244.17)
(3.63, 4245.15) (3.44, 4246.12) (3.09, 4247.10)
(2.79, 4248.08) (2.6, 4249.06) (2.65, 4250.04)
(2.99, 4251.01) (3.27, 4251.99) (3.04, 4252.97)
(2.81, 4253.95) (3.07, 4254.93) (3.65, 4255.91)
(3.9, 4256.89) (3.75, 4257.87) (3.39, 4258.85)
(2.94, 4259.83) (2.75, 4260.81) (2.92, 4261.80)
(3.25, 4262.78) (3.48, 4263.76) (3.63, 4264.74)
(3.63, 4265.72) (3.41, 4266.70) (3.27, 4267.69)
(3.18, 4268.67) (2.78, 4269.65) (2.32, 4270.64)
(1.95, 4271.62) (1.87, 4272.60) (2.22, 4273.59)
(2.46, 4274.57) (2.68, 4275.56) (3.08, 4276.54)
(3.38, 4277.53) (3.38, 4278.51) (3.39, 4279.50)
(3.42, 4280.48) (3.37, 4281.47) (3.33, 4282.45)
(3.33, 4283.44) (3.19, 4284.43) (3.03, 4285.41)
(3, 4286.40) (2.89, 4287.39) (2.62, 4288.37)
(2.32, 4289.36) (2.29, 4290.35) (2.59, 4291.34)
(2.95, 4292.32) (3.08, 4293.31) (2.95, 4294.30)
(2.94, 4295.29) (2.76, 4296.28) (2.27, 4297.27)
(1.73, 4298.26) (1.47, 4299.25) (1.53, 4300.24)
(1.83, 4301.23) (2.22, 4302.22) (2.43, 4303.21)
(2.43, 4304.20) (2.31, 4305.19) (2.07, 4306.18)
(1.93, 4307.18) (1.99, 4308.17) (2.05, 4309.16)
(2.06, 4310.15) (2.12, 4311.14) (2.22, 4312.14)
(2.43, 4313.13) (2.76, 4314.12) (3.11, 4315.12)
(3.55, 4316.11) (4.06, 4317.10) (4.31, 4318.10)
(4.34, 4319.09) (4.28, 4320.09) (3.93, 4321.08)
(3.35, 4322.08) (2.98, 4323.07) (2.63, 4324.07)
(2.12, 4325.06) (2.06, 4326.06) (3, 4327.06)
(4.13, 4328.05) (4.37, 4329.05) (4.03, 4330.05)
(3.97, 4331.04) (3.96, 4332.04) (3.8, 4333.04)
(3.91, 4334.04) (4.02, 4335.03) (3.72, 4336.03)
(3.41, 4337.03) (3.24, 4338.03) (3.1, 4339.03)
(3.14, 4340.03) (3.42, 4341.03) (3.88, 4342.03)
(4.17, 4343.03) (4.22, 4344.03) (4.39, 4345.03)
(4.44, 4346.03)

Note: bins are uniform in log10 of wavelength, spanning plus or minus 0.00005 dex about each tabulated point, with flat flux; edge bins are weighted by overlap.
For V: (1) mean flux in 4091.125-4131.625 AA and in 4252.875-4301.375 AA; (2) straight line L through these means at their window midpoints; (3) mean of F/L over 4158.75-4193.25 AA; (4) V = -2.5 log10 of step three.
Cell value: -0.07 mag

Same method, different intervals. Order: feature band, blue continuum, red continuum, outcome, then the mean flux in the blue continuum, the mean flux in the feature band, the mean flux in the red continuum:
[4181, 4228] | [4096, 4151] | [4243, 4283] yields 0.03 mag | 3.22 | 3.06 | 3.08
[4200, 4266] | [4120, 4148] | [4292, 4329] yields -0.07 mag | 3.09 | 3.09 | 2.73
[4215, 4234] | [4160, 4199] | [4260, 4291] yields 0.11 mag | 3.36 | 2.88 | 2.96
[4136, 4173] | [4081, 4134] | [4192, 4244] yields -0.03 mag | 3.36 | 3.32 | 3.08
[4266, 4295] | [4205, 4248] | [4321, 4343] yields 0.13 mag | 3.07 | 2.89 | 3.47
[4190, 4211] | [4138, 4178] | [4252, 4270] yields 0.05 mag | 3.31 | 3.16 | 3.27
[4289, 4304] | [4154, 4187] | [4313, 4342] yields 0.42 mag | 3.38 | 2.36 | 3.51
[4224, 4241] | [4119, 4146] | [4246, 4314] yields 0.02 mag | 3.07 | 2.82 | 2.77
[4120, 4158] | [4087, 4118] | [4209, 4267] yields 0.07 mag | 3.45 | 3.14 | 3.12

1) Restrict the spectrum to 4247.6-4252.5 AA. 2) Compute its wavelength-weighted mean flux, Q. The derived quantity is 2.86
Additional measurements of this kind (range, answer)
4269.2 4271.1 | 2.54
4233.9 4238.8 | 3.16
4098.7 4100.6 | 3.29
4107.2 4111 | 3.27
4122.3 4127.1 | 3.58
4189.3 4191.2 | 3.1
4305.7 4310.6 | 2.02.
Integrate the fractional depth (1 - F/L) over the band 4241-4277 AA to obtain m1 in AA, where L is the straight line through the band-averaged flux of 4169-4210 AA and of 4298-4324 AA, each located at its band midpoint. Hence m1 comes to -1.6 AA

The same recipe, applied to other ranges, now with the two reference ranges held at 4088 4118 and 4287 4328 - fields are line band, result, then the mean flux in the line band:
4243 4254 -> -0.62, 3.06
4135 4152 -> 0.13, 3.26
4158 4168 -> -1.16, 3.59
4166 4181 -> -1.11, 3.41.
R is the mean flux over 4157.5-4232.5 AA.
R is 3.19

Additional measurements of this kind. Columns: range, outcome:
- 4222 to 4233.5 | 2.66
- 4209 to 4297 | 3.03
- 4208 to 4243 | 3.07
